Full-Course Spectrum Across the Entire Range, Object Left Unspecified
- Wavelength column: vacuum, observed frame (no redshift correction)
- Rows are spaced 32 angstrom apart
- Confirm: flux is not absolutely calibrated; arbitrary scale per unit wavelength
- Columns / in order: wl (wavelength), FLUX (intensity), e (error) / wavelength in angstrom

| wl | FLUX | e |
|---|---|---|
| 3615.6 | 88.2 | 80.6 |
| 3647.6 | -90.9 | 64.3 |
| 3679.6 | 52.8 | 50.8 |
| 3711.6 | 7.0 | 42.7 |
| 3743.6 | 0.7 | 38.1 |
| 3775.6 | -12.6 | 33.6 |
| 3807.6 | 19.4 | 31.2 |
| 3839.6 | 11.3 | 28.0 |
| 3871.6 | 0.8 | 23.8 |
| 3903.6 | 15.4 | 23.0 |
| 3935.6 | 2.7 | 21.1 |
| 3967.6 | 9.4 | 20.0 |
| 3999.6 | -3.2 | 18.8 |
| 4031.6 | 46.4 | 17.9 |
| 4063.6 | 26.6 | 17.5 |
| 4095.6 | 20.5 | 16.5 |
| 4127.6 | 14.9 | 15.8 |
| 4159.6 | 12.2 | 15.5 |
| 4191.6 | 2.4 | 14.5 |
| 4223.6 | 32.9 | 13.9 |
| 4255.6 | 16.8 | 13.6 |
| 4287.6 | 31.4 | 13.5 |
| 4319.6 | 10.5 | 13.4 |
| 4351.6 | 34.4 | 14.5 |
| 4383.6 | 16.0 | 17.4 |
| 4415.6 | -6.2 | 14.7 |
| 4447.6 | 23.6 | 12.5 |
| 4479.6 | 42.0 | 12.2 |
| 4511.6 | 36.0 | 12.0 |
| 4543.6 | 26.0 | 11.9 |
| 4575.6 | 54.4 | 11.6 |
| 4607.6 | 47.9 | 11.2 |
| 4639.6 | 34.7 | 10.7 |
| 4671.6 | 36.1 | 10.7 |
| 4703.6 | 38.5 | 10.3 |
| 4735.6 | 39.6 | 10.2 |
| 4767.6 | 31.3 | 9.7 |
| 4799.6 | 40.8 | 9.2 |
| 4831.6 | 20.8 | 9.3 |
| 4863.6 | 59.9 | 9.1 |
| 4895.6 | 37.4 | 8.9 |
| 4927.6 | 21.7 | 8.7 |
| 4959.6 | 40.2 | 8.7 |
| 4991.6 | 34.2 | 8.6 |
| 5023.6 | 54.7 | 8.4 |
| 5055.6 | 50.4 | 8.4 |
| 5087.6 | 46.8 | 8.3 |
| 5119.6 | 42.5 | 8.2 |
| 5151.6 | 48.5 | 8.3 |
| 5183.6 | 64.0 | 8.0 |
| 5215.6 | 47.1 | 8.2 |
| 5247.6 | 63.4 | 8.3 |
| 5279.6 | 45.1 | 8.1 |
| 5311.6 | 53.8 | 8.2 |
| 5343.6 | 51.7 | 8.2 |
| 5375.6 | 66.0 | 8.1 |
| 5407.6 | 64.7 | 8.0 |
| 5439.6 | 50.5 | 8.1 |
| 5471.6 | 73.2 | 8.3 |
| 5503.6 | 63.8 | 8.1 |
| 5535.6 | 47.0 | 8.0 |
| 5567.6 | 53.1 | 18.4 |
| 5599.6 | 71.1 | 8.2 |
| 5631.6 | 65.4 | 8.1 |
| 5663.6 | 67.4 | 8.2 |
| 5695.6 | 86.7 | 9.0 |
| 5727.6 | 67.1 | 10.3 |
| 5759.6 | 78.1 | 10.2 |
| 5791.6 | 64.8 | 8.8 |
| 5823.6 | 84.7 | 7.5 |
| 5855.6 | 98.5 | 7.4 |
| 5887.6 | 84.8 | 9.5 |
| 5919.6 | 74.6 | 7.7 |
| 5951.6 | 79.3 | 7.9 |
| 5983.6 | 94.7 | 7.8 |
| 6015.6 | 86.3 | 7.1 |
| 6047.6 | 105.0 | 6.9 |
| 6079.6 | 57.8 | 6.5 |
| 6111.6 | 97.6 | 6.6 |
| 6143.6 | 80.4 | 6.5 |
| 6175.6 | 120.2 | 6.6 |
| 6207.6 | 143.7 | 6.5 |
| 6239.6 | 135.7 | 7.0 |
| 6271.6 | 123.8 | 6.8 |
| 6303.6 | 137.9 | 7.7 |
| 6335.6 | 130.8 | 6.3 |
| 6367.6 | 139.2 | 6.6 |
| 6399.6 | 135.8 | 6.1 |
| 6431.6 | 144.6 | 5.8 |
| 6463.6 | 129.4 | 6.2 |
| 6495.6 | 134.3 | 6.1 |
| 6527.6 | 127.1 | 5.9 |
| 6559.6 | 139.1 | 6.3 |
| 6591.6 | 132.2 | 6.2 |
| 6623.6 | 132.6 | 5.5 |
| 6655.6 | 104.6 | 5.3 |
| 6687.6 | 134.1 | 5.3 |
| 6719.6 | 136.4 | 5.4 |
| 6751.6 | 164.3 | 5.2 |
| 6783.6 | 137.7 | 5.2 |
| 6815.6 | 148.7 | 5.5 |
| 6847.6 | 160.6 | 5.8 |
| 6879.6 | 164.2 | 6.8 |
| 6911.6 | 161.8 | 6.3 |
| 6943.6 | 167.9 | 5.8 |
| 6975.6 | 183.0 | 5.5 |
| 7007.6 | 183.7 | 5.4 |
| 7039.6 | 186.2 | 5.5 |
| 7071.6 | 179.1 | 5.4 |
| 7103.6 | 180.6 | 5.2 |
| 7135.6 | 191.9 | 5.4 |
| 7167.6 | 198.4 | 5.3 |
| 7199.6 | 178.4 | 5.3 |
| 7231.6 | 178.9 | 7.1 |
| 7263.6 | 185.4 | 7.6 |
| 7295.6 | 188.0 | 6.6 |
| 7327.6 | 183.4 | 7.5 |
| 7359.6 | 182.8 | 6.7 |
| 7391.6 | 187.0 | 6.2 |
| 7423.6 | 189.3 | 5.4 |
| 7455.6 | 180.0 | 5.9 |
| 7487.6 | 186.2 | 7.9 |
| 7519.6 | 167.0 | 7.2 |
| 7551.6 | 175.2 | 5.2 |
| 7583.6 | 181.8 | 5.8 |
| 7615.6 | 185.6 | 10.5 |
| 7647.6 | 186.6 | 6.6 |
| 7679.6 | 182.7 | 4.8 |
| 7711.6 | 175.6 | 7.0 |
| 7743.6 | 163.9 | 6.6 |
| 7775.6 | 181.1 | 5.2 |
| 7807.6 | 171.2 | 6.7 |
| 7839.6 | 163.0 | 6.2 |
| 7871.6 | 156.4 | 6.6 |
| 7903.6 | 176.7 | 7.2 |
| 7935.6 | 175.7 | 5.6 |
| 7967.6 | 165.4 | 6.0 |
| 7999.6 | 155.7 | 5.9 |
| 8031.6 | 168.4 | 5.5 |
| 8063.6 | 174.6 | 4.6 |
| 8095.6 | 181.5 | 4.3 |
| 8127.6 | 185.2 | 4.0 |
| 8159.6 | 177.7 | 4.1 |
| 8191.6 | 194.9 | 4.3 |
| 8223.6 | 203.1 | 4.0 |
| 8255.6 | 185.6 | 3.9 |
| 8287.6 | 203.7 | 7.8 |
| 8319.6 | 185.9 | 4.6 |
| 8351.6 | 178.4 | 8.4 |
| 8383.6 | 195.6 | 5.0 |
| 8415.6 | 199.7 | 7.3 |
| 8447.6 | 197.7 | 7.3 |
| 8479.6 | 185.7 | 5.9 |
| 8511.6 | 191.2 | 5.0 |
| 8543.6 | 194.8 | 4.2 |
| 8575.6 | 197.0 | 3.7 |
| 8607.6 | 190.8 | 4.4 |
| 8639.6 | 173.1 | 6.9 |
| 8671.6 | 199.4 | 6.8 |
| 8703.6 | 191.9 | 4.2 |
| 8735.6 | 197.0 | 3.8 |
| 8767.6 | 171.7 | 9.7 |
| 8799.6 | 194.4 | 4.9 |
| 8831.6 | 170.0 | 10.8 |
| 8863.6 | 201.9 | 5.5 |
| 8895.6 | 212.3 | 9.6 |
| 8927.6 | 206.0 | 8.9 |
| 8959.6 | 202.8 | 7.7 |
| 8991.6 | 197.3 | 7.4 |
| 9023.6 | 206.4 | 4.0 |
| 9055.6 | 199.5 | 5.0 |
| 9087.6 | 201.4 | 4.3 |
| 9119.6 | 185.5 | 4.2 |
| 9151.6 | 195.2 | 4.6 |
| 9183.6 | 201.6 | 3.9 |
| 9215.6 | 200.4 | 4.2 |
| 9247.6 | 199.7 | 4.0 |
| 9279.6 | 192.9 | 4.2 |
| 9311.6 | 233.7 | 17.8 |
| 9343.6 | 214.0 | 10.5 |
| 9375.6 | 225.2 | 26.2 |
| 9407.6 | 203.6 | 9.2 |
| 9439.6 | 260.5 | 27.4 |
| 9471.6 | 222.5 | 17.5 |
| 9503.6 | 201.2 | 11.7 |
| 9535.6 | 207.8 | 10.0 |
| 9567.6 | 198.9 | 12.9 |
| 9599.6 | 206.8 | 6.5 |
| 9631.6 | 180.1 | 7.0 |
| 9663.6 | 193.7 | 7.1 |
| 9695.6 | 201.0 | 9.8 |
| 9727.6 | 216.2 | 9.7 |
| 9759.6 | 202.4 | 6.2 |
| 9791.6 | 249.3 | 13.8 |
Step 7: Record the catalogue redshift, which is 0.55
